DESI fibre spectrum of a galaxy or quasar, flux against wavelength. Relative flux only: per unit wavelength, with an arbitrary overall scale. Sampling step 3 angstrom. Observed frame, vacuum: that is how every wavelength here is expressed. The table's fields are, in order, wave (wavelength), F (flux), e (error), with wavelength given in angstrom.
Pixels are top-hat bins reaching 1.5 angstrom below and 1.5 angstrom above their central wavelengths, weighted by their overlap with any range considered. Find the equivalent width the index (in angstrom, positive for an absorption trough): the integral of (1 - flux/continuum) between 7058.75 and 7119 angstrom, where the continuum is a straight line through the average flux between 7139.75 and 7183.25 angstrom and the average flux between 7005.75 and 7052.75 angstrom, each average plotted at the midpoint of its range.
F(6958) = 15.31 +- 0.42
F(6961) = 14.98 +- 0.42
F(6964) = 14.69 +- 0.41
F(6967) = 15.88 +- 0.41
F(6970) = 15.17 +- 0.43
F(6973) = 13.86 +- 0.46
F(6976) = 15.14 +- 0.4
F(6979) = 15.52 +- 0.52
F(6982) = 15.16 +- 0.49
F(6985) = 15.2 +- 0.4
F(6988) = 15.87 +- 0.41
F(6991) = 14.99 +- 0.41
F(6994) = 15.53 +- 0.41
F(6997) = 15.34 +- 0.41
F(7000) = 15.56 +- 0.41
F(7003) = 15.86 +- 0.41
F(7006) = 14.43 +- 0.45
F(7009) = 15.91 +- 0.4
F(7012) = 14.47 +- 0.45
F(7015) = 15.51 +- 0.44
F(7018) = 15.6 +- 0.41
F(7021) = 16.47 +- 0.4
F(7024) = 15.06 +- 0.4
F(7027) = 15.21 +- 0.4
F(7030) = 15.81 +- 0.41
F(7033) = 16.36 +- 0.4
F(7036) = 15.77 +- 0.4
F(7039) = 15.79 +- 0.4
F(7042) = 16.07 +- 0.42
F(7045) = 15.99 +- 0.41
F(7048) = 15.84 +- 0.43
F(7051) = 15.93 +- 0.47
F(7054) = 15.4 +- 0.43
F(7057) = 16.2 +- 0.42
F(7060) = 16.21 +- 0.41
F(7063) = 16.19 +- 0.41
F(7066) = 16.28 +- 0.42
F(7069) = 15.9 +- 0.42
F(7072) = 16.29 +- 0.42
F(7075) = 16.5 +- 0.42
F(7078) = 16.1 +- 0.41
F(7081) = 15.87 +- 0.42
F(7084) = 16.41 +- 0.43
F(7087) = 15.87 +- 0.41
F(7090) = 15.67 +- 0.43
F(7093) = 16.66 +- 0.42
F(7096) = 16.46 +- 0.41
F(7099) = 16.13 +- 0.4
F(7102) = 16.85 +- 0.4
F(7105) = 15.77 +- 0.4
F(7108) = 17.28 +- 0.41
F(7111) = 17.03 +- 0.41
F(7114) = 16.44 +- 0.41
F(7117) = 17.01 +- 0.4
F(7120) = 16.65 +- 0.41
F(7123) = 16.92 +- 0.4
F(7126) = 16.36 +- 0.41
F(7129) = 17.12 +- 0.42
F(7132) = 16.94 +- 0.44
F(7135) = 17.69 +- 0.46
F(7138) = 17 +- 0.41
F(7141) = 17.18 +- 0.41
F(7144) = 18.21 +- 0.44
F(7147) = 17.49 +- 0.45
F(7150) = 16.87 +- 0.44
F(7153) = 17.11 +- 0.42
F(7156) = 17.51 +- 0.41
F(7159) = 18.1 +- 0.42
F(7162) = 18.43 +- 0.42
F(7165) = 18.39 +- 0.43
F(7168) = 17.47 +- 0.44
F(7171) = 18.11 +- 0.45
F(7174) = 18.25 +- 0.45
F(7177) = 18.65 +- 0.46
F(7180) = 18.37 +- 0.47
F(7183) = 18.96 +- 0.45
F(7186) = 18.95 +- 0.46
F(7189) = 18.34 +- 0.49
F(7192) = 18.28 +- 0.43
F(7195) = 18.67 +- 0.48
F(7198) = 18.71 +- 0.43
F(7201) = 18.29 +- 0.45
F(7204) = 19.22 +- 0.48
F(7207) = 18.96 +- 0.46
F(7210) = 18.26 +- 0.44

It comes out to 1.2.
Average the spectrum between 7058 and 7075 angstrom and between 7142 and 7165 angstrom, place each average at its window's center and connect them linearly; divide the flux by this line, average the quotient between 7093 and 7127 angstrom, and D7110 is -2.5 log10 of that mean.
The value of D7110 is 0.02 mag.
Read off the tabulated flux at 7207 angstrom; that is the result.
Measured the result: 18.96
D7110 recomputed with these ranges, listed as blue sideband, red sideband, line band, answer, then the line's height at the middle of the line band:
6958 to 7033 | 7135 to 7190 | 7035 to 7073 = 0.017 mag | 16.2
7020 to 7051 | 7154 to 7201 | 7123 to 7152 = 0.027 mag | 17.6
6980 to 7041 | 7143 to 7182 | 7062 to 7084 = 0.021 mag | 16.5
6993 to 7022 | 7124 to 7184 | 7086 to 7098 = 0.038 mag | 16.7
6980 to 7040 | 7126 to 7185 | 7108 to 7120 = 0.016 mag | 17.1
